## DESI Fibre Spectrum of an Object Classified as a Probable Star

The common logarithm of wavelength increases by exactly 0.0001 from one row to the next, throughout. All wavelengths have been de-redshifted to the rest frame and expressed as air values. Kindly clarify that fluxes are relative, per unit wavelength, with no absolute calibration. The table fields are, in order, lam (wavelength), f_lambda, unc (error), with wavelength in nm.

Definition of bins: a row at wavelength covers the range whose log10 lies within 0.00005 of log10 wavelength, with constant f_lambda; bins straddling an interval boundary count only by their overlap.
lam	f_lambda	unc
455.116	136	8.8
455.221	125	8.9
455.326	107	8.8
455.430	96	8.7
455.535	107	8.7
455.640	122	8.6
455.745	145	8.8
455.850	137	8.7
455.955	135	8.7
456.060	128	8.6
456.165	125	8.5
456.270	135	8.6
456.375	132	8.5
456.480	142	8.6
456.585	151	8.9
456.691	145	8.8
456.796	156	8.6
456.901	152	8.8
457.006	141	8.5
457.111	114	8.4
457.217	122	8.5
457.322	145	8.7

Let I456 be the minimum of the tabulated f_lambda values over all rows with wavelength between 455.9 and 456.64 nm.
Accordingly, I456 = 125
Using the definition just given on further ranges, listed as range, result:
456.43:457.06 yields 141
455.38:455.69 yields 96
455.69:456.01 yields 135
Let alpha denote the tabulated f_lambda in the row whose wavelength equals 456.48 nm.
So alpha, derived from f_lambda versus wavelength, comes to 142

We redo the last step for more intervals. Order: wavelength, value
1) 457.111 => 114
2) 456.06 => 128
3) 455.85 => 137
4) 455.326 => 107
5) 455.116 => 136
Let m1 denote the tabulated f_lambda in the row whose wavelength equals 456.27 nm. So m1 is 135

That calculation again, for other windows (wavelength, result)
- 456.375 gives 132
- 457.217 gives 122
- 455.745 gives 145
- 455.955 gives 135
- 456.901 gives 152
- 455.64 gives 122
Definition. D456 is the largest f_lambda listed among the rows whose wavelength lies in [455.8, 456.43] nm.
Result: 137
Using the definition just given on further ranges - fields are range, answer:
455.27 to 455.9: 145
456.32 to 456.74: 151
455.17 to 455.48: 125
